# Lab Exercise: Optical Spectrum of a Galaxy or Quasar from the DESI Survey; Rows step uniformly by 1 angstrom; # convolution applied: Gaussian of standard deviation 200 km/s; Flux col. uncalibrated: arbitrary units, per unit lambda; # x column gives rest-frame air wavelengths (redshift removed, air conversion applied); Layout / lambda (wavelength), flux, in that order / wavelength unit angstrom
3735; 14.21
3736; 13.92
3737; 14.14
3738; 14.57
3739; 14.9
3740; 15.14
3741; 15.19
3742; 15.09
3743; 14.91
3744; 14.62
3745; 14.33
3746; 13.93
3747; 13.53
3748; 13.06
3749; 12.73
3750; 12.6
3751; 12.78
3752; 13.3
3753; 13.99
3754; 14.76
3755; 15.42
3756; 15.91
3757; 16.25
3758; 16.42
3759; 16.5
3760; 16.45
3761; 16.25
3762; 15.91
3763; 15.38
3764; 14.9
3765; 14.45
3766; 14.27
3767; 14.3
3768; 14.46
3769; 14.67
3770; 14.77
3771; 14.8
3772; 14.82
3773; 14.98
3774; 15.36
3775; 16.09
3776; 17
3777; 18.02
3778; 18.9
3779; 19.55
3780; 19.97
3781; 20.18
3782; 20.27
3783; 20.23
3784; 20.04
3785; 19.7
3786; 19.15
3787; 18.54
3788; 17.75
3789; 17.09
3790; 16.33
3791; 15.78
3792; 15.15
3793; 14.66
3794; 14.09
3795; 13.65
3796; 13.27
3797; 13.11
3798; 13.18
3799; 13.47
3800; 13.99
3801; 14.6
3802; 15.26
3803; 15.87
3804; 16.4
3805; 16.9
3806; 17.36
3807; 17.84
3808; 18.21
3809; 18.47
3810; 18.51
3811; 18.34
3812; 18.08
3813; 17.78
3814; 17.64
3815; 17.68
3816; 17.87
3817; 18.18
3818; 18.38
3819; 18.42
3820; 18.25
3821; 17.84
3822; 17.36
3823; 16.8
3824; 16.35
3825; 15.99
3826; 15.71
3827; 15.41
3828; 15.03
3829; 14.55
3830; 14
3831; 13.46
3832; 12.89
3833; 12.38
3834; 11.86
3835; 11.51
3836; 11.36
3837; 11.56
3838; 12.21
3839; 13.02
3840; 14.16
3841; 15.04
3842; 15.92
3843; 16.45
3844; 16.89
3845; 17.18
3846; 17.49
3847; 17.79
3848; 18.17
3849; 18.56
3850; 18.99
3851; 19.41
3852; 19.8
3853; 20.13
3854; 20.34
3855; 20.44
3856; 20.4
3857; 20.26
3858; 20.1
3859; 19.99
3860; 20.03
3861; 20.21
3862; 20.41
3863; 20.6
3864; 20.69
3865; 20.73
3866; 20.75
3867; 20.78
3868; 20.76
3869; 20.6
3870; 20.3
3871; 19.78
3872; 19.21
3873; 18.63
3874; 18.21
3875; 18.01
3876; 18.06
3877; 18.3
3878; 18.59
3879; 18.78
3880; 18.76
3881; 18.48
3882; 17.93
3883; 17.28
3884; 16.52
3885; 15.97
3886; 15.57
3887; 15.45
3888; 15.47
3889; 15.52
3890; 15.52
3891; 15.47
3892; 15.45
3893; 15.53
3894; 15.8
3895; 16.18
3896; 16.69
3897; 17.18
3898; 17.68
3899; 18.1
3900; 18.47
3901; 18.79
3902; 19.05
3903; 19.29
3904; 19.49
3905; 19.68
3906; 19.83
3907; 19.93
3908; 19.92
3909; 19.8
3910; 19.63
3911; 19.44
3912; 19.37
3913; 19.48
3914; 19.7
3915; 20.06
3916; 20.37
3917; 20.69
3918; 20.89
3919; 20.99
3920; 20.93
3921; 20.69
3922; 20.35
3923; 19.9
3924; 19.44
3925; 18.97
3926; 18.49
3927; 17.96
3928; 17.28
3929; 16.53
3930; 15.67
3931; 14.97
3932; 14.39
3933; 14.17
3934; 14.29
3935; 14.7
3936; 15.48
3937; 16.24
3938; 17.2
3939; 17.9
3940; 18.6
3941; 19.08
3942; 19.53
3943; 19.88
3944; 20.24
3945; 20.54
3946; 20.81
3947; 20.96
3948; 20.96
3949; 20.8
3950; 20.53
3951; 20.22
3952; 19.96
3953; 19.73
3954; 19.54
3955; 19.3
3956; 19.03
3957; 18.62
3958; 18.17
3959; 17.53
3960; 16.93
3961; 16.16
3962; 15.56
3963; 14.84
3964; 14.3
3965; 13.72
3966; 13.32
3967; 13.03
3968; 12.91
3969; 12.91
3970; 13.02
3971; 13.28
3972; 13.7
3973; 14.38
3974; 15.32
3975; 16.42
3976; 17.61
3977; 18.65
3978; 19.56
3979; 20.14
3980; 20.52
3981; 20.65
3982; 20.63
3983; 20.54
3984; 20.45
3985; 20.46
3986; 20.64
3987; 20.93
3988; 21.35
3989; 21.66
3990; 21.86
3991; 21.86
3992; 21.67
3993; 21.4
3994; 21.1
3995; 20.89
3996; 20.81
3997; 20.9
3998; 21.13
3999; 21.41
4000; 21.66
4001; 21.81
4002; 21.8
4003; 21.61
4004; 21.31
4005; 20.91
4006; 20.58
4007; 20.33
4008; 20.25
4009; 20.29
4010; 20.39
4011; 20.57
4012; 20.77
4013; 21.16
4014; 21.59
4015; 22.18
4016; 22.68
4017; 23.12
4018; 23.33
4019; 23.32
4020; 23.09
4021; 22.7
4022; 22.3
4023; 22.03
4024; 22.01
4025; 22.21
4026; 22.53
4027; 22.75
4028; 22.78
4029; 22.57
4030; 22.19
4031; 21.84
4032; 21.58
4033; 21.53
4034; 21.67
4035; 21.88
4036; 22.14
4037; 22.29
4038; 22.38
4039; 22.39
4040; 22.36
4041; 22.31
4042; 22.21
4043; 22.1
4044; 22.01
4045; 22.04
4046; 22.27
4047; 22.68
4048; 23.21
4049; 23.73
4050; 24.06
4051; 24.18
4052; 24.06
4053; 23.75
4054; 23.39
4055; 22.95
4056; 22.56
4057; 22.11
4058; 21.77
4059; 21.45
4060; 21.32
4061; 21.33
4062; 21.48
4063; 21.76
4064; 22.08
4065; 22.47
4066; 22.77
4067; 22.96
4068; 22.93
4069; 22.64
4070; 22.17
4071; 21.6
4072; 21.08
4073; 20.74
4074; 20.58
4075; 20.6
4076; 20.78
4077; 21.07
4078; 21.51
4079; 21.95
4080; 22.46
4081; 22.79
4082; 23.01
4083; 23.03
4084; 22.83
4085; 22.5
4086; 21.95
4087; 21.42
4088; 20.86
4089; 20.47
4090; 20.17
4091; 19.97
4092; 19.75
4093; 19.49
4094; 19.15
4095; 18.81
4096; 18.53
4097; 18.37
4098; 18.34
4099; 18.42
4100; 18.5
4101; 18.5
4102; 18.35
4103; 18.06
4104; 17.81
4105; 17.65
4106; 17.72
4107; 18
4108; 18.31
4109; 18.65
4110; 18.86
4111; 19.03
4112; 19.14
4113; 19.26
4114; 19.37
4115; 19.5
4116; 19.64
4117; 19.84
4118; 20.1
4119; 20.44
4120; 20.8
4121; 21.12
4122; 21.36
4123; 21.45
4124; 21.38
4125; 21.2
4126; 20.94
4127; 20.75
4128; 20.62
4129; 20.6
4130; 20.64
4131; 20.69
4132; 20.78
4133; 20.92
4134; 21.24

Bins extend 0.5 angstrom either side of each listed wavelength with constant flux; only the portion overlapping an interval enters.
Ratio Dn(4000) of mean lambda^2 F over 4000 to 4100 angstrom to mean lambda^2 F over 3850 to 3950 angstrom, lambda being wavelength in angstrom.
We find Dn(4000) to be 1.26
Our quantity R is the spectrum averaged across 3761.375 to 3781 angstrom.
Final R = 16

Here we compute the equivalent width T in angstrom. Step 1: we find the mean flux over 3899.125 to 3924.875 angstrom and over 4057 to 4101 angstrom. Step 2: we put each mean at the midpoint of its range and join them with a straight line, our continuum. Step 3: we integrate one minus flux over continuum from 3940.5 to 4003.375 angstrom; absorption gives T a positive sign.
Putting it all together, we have 4.4 angstrom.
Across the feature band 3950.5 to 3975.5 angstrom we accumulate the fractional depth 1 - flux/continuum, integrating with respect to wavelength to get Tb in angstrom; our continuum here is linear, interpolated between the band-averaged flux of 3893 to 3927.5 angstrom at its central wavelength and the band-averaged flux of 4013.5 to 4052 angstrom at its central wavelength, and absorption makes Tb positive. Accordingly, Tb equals 5.5 angstrom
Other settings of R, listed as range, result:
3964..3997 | 18.3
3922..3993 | 18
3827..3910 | 17.6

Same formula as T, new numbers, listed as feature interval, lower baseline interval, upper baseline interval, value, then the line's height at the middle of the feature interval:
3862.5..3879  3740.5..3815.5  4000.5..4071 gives -1.26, 18.2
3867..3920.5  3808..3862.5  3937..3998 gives -2.31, 17.7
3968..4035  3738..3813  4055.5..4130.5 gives -4.57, 19.2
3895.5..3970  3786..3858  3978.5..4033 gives 4.70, 19.5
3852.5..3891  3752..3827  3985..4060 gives -0.88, 18.4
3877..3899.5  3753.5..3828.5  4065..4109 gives 1.34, 17.8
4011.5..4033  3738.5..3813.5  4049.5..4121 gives -2.75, 19.8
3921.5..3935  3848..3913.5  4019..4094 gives 1.77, 19.6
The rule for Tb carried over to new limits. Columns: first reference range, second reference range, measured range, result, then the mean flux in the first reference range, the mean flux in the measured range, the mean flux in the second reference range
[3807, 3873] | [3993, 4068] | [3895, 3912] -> 0.1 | 17.5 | 18.9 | 22.1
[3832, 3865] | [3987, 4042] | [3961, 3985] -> 4.9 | 17.3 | 16.4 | 21.8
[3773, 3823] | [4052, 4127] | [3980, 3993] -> -1.1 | 17.1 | 21.1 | 20.7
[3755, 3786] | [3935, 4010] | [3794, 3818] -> 1.1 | 16.7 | 16.3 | 18.9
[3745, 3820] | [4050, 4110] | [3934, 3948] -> 0.2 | 16.2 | 18.5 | 20.9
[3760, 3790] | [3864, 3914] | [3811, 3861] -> 2.5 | 16.9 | 16.8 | 18.3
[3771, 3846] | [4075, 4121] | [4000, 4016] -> -2.0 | 16.2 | 21.1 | 19.9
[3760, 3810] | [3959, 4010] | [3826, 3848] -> 3.3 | 16.3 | 14.4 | 18.7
